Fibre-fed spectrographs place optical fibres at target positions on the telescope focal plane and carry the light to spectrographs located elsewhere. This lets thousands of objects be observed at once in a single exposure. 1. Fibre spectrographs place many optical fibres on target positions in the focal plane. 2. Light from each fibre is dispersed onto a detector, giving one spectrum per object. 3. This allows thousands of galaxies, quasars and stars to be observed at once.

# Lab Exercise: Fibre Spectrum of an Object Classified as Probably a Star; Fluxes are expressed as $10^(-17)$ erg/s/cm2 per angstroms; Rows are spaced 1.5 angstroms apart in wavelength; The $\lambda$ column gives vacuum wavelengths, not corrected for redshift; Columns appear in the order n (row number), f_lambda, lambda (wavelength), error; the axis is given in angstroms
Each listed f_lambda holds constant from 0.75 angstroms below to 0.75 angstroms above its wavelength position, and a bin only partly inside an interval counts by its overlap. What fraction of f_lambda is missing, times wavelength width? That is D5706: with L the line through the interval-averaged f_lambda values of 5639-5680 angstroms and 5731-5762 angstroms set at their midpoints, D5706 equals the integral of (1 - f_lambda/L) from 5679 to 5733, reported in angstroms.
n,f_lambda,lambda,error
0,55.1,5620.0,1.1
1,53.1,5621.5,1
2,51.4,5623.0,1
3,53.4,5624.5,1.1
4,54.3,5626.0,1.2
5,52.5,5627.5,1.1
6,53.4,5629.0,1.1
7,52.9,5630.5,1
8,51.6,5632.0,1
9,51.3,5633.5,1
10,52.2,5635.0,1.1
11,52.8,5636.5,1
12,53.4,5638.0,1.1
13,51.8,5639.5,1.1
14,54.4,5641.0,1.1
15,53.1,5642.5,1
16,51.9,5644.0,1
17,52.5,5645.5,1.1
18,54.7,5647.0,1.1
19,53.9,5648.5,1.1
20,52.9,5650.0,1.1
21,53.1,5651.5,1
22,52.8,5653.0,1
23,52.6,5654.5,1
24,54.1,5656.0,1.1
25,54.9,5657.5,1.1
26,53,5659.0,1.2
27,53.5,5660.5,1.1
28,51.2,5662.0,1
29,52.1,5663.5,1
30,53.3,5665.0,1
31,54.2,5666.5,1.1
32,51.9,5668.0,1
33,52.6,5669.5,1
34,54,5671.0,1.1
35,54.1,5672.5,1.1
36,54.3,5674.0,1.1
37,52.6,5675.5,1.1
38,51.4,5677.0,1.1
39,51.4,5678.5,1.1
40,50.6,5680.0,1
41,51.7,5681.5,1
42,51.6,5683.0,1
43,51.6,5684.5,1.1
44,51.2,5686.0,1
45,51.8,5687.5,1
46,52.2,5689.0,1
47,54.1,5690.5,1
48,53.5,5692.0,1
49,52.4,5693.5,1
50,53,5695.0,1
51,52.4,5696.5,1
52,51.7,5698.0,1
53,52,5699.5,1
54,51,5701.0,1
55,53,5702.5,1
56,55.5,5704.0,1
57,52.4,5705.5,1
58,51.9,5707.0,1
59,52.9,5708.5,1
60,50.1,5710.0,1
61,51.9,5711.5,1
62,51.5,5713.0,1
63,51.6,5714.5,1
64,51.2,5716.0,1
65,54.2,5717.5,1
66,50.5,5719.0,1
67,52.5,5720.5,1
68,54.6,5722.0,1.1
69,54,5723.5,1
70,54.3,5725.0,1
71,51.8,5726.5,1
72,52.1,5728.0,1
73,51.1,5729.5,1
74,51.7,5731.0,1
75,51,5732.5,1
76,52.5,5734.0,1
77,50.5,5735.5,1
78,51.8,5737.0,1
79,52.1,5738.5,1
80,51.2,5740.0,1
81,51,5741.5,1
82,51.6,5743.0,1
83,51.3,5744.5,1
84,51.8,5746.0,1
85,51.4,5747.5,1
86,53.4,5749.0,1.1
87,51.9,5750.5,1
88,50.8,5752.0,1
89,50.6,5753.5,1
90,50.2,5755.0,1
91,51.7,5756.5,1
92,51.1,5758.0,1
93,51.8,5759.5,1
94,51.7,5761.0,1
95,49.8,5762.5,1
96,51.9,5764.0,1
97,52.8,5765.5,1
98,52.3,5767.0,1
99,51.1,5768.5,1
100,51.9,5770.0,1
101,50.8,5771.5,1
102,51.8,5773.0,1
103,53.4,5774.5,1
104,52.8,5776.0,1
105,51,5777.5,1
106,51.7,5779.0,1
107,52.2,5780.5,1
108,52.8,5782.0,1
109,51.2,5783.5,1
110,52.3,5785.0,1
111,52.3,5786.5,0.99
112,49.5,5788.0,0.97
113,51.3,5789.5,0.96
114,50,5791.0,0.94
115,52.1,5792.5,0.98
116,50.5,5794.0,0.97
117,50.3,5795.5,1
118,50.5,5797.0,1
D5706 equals -0.1 angstroms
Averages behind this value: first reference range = 53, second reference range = 51.5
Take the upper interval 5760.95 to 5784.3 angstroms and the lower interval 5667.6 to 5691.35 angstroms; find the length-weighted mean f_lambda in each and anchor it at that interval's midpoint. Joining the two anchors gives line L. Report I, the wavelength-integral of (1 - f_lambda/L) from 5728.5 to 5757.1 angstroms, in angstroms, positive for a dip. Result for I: 0.3 angstroms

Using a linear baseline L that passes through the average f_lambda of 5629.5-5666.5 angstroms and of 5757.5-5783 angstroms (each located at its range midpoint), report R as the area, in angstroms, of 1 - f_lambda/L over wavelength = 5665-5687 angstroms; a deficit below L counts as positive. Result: 0.12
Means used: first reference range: 52.9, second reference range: 51.8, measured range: 52.4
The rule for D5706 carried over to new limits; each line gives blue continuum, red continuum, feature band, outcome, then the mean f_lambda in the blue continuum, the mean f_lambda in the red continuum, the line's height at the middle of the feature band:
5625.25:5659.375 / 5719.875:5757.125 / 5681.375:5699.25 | 0.1 angstroms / 53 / 51.9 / 52.5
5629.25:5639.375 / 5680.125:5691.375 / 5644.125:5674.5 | -0.6 angstroms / 52.4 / 52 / 52.2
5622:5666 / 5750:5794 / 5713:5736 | -0.1 angstroms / 52.9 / 51.5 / 52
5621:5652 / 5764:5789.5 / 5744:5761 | 0.2 angstroms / 52.9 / 51.9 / 52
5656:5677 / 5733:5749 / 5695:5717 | 0.1 angstroms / 53.2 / 51.6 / 52.3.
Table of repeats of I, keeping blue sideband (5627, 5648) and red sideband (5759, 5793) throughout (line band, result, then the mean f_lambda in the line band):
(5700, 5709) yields -0.1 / 52.8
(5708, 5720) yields 0.1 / 51.7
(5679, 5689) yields 0.2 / 51.5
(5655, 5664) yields -0.1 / 53.1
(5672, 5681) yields 0.0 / 52.3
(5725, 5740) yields 0.1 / 51.7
